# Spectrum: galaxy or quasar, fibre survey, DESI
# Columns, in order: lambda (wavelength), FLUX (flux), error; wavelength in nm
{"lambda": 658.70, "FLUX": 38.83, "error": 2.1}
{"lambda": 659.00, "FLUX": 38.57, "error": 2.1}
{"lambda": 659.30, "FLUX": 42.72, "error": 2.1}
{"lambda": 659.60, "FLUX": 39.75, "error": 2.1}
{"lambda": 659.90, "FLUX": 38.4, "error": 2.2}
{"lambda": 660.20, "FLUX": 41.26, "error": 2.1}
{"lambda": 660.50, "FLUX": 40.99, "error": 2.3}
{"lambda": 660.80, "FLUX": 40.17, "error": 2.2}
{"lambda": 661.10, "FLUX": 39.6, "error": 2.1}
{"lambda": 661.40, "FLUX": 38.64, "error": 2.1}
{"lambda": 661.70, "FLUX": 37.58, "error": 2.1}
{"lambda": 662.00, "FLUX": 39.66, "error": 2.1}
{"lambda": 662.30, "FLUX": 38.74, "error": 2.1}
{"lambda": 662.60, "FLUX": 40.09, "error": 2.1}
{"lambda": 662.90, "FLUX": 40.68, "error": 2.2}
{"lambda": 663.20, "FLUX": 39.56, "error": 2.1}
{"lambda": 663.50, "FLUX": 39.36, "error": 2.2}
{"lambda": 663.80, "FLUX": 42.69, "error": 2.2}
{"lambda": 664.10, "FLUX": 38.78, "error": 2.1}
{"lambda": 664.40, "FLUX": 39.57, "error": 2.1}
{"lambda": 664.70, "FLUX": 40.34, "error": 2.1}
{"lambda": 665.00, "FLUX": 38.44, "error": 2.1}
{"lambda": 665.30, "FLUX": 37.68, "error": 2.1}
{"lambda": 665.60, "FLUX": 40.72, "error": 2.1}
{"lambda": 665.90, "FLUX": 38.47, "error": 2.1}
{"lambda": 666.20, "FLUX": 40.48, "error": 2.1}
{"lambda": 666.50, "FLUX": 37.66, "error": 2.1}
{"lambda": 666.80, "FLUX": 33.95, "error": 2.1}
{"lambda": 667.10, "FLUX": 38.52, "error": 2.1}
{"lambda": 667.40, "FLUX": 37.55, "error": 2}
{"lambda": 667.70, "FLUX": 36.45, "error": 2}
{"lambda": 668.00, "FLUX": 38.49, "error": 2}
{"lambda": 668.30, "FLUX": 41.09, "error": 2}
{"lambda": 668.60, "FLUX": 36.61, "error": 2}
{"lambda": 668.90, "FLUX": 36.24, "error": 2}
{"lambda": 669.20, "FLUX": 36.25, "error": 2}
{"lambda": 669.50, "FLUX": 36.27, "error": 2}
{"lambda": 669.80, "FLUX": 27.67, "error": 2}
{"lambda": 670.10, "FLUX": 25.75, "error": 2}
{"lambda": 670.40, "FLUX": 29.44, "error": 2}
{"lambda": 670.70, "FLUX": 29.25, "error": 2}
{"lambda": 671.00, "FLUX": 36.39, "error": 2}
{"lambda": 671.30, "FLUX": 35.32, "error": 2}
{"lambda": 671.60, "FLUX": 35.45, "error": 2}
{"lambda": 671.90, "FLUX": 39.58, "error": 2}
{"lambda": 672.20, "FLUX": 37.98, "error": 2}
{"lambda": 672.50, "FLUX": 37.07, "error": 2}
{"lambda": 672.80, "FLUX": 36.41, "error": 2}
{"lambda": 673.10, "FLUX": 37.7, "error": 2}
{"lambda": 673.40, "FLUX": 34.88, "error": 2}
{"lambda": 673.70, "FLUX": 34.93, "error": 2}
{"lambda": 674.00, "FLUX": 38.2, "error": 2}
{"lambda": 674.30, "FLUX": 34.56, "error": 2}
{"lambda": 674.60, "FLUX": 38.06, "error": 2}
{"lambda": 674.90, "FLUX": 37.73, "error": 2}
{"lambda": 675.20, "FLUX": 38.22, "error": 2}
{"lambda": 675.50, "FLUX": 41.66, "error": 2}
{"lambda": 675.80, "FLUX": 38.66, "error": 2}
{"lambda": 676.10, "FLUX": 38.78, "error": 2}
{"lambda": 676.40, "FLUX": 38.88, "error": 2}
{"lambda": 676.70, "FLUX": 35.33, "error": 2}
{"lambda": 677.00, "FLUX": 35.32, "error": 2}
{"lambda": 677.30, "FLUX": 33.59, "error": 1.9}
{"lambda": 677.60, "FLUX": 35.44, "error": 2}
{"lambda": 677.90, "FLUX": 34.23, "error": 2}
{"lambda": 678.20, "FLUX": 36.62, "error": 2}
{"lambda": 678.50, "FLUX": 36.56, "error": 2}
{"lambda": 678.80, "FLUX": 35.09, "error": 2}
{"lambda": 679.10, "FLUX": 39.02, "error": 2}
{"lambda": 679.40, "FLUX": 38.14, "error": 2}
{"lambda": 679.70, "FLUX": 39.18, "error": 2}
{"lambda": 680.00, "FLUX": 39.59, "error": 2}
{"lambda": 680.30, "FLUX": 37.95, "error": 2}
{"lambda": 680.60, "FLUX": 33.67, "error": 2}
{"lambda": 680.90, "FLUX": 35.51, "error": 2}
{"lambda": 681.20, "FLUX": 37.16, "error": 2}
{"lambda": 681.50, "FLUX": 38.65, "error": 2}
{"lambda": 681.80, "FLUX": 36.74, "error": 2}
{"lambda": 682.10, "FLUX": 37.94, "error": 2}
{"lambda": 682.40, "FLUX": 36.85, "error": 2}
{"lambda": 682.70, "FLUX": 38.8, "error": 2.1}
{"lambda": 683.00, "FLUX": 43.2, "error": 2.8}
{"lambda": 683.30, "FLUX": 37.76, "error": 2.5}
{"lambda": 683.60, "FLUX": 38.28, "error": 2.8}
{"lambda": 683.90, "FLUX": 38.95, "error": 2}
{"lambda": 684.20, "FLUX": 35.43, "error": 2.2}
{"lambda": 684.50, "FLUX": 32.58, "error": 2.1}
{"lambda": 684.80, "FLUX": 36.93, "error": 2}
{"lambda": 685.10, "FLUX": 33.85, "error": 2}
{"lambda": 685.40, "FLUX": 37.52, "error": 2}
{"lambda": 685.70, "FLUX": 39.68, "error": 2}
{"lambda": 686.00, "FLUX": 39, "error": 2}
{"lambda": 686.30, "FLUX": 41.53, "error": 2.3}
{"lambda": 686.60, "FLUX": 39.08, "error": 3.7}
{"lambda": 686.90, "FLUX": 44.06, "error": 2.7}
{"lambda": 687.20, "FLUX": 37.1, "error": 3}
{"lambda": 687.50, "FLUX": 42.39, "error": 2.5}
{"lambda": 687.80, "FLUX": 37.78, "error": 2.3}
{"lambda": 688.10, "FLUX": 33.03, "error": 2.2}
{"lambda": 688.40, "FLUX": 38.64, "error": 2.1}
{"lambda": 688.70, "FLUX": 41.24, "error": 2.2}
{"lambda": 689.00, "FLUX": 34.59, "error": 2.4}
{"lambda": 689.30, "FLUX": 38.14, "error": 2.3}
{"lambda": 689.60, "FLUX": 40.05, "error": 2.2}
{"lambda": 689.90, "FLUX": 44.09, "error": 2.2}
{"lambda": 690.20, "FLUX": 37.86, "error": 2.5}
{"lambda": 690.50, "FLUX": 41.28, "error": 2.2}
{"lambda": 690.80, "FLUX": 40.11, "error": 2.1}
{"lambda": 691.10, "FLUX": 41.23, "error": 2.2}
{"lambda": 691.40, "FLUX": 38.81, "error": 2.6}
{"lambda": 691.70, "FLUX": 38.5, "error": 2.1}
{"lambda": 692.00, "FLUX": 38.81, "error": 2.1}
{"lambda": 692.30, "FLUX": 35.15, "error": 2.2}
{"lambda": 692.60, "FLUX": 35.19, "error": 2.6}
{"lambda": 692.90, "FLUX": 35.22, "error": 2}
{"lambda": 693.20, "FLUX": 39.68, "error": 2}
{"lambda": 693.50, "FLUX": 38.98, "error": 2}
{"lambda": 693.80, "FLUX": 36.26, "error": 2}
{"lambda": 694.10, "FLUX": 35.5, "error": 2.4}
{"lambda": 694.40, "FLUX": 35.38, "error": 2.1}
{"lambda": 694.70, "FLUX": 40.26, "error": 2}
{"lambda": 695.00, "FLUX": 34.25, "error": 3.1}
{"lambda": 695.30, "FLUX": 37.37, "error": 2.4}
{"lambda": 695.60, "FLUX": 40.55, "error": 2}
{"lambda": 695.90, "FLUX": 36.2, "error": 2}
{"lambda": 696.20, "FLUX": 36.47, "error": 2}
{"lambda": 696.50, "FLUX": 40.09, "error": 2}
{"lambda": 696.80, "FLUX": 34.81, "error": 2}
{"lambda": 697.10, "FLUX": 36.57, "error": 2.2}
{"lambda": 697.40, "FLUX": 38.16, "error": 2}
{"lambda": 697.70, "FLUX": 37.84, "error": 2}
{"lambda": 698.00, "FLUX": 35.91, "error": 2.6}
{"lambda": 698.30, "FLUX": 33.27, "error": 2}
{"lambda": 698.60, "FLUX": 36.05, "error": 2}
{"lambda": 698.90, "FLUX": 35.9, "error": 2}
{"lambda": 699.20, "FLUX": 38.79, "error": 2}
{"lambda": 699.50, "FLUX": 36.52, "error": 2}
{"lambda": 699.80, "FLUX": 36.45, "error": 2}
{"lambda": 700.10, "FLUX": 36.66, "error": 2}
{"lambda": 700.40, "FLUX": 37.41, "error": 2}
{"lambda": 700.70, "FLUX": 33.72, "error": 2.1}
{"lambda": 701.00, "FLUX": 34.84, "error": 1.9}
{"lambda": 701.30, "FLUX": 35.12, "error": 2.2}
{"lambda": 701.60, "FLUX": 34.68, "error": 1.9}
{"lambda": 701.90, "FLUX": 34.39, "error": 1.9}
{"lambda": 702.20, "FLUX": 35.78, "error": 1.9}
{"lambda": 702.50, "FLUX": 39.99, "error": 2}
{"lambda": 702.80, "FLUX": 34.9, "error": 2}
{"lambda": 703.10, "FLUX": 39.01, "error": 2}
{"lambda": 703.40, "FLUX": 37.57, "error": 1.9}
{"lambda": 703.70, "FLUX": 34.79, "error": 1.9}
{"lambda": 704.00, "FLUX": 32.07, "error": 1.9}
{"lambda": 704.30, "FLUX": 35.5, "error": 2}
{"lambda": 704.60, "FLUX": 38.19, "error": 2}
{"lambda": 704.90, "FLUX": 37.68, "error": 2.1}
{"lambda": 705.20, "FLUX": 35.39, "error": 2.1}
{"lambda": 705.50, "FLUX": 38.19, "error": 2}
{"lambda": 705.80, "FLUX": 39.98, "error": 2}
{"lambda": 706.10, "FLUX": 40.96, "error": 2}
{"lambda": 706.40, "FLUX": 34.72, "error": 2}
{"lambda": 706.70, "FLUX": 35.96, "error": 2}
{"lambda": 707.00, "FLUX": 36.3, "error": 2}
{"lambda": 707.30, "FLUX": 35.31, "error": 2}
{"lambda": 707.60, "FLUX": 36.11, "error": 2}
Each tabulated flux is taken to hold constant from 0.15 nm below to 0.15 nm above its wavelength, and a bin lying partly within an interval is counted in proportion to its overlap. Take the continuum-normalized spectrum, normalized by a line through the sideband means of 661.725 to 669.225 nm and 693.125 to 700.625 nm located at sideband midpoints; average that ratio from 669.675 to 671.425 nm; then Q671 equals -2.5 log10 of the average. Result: 0.25 mag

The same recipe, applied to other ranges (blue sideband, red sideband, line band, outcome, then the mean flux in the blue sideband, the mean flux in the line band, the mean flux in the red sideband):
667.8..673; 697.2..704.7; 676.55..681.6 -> -0.03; 35.1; 36.5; 36.1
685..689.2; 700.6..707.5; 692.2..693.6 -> 0.03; 38.6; 36.8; 36.3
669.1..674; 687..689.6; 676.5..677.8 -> 0.02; 34.5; 35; 38.1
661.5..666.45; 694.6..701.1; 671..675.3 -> 0.06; 39.5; 36.8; 36.7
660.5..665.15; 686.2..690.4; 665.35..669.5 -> 0.05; 39.6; 37.8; 39.3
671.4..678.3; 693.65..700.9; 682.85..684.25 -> -0.06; 36.9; 39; 36.7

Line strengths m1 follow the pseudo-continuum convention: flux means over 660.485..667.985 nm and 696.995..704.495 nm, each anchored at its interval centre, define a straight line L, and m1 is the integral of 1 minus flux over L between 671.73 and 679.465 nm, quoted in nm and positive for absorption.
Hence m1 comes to 0.22 nm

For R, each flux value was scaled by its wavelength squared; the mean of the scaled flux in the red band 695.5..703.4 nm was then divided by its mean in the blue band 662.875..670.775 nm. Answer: 1.09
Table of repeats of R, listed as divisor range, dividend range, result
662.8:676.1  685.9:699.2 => 1.10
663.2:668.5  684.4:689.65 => 1.05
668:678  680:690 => 1.10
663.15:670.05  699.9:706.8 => 1.07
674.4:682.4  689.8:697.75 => 1.07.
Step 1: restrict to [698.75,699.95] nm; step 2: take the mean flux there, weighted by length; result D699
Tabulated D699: 36.9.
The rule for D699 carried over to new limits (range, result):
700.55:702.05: 34.5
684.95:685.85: 37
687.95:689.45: 37.1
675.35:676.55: 39.5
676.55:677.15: 35.3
